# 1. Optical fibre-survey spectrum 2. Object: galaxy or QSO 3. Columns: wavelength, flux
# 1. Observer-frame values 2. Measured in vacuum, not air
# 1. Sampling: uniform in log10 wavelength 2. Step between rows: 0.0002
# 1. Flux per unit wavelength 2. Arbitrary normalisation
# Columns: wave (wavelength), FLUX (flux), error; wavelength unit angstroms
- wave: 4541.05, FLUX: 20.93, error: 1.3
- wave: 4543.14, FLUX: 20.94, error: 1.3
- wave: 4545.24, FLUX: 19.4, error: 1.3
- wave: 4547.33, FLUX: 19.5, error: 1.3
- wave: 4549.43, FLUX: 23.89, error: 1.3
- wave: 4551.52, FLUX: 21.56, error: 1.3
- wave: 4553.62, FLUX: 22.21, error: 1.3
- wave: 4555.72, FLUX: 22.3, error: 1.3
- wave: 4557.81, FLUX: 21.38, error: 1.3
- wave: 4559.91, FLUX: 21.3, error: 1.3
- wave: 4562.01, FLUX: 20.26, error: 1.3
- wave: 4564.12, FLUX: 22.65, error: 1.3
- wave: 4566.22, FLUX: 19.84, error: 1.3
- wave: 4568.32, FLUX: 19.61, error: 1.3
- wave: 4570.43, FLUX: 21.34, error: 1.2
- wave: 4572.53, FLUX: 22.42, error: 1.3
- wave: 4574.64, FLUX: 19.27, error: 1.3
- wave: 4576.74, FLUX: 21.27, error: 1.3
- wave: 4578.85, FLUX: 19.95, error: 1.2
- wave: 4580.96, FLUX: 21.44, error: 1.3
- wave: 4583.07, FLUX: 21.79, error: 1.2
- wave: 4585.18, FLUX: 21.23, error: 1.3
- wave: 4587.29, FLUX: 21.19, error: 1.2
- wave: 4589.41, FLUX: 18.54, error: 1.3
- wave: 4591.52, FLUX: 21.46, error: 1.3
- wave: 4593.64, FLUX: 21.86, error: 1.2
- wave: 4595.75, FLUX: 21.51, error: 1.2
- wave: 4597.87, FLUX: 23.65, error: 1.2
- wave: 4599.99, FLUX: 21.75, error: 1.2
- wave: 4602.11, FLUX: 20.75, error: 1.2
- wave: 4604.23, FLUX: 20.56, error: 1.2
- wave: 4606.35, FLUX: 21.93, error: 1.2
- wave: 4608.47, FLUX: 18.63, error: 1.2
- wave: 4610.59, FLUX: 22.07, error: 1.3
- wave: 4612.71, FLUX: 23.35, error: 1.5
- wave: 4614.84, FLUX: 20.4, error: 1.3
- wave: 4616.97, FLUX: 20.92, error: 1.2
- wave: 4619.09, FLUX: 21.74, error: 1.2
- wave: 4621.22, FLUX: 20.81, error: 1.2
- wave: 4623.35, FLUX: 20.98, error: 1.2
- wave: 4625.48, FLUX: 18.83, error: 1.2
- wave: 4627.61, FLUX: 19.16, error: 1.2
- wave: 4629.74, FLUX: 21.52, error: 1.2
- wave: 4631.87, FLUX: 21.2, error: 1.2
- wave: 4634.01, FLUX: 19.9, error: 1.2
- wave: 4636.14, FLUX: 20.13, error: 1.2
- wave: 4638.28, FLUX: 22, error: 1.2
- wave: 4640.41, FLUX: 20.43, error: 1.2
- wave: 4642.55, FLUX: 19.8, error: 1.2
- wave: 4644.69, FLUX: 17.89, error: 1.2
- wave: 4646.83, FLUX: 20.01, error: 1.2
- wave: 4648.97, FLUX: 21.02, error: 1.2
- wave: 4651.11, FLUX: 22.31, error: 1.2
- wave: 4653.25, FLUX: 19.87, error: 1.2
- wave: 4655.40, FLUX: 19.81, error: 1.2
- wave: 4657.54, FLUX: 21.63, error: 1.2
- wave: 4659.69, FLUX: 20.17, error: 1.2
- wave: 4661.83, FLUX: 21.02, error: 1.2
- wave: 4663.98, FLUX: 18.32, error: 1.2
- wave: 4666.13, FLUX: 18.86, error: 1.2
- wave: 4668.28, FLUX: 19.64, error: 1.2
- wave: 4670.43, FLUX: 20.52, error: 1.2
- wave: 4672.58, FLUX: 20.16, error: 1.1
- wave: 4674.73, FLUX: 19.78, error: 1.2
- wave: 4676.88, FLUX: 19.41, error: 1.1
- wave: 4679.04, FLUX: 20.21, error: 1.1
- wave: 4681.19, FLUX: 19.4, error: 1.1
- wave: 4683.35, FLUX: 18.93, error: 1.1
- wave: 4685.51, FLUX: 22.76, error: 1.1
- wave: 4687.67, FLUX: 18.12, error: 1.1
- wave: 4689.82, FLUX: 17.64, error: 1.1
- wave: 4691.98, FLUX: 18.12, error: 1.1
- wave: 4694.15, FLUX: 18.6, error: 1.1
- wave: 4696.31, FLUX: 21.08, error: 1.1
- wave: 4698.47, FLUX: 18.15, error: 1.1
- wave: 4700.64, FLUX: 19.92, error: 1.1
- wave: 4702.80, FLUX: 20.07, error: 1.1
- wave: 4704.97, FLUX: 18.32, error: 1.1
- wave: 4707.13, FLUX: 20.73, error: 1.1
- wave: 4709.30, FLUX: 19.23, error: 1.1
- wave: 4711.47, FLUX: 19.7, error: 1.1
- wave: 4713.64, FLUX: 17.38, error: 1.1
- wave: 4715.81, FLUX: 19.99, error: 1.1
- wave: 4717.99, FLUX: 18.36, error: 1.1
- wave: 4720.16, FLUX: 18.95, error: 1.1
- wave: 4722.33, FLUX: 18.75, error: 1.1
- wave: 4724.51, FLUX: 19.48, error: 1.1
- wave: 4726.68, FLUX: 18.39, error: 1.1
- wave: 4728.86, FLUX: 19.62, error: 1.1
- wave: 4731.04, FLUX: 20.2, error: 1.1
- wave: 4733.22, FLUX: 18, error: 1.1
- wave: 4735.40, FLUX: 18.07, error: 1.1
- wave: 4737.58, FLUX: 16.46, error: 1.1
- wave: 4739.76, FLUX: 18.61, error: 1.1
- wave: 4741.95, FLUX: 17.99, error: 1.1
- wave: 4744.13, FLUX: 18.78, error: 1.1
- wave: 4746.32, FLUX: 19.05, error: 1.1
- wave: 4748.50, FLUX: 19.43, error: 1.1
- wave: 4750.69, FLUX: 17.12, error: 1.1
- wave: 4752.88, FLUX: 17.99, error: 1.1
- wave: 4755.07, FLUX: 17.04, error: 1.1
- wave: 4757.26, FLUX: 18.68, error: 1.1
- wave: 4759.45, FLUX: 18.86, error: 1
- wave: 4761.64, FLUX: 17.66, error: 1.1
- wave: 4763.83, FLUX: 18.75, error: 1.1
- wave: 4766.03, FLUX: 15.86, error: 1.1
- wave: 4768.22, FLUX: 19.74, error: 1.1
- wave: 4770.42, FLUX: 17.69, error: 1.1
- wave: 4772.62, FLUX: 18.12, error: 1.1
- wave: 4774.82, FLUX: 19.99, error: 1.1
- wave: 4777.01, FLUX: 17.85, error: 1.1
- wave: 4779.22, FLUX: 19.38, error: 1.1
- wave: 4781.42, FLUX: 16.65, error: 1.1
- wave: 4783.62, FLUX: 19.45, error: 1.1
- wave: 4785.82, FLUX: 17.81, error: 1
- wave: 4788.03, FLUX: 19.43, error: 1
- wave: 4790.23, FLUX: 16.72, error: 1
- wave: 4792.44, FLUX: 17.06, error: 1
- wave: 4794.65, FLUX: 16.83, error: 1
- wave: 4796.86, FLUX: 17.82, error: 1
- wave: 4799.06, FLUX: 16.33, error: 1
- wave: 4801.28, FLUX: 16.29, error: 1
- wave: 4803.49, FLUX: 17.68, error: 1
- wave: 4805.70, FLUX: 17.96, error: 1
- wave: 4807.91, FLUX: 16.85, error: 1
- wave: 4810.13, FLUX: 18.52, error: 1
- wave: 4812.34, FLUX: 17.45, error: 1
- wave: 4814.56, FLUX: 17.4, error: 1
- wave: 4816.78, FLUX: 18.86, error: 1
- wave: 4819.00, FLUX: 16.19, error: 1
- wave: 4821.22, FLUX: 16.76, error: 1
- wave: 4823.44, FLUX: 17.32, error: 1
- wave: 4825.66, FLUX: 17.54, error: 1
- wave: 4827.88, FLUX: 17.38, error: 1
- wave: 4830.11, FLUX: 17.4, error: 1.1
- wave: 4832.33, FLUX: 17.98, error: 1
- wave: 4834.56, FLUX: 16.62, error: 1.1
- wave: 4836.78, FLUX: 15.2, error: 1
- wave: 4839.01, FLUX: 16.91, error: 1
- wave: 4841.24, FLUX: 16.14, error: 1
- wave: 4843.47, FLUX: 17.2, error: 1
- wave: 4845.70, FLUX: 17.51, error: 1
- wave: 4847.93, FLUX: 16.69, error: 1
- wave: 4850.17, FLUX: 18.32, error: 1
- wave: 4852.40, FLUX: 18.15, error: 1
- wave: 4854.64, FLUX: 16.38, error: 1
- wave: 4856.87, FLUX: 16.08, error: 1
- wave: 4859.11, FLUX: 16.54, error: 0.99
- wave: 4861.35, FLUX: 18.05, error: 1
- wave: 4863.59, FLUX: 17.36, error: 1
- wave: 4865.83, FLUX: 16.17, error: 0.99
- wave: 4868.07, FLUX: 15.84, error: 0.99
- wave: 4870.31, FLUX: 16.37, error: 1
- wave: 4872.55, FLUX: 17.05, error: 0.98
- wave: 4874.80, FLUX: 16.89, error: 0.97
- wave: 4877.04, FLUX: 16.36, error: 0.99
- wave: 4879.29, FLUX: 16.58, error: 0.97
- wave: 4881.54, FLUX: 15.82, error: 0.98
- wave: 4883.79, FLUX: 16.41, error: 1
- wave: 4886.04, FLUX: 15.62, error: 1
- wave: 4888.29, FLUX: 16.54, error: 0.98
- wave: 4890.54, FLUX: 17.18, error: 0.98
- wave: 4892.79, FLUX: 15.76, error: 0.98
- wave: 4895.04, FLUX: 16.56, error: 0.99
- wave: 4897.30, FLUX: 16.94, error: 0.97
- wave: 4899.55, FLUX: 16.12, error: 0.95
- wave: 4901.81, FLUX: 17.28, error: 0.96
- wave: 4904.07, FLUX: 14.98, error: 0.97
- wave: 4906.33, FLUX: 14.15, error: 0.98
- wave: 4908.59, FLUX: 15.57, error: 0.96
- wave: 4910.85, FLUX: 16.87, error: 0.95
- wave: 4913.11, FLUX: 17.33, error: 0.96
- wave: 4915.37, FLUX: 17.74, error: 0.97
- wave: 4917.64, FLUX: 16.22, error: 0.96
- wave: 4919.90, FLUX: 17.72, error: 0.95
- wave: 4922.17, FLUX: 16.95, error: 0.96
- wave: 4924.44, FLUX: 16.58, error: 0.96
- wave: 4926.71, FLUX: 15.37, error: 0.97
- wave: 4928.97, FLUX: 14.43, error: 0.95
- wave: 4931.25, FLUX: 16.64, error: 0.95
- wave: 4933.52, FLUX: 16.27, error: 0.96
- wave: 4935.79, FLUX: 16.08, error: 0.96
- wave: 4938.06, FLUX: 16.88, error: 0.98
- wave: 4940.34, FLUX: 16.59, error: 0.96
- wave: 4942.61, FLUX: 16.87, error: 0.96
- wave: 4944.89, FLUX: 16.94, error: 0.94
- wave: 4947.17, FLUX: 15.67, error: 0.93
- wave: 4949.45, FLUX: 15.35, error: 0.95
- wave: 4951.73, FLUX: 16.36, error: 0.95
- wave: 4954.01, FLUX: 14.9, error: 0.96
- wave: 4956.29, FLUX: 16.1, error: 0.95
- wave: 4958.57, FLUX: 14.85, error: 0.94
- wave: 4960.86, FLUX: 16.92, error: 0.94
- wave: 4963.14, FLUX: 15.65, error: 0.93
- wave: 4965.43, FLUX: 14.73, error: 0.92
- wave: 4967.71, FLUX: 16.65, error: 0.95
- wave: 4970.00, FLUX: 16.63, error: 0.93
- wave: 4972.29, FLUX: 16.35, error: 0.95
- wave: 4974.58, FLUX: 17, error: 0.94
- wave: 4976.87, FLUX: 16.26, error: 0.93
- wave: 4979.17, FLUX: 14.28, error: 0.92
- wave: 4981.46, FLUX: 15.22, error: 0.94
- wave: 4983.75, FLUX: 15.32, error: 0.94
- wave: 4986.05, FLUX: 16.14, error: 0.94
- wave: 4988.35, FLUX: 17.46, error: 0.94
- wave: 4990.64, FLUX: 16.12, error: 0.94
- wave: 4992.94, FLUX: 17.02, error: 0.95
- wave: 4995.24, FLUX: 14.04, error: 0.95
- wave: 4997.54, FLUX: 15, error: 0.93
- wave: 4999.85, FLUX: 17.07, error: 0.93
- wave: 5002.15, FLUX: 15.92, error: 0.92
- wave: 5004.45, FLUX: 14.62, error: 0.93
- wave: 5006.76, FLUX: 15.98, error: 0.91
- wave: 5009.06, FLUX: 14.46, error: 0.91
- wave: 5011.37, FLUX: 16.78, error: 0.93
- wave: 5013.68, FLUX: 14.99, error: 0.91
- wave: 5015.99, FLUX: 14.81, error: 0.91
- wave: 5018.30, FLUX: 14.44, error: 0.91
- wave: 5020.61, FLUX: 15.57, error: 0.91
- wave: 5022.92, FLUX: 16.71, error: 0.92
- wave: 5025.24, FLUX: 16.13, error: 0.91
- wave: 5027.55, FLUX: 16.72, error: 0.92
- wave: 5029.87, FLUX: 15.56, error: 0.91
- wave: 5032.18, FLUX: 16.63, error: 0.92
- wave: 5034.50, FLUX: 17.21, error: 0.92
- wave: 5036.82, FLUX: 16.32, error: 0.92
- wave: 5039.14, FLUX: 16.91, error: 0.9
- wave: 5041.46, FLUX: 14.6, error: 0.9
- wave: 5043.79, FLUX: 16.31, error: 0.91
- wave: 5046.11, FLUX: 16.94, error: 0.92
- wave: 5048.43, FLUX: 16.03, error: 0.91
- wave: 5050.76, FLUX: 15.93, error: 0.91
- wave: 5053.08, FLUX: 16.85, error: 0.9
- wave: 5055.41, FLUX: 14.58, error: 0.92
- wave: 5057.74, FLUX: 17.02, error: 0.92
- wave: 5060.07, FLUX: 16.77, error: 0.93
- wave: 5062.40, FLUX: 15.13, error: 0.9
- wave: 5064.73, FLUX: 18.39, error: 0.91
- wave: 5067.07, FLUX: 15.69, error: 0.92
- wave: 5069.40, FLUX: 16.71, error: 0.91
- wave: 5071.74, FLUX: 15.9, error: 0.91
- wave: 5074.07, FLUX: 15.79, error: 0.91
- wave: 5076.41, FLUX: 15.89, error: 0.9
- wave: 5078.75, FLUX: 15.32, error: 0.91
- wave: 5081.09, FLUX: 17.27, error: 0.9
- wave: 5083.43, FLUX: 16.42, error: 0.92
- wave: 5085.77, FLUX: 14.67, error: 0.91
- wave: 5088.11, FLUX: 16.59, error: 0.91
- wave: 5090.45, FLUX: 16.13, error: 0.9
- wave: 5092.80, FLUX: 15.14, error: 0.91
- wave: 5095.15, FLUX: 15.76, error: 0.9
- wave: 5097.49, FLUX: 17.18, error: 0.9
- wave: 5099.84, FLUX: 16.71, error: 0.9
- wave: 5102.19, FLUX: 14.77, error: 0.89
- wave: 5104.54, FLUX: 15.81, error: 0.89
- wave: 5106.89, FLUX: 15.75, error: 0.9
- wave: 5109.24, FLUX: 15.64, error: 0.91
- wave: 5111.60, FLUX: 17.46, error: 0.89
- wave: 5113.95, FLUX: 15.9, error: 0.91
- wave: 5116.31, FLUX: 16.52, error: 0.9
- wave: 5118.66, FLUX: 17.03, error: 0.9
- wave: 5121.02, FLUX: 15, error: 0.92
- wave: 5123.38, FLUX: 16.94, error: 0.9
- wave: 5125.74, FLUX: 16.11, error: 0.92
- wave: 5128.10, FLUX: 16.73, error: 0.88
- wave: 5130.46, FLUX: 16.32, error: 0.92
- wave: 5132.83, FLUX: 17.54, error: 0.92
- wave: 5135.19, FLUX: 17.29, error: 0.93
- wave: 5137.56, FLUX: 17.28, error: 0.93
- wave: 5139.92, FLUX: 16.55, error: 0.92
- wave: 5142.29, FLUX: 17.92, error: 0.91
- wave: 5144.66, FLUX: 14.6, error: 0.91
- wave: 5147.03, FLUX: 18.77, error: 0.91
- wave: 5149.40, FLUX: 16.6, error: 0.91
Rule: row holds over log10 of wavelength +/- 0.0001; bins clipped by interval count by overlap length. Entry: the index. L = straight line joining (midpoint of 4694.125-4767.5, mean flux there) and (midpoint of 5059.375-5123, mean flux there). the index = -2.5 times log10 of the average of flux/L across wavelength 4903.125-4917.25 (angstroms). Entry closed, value 0.08 mag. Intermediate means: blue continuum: 18.7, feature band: 16.1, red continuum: 16.1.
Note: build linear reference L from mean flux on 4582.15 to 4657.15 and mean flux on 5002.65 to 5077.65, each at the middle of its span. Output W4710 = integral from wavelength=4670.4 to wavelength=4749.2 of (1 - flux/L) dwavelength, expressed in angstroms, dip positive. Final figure 2.7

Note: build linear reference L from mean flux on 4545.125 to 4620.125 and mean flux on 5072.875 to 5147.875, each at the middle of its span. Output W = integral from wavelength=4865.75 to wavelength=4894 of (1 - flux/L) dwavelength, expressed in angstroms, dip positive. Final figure 3.2 angstroms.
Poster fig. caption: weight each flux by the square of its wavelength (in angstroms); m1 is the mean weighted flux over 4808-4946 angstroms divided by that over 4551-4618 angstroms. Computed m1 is 0.89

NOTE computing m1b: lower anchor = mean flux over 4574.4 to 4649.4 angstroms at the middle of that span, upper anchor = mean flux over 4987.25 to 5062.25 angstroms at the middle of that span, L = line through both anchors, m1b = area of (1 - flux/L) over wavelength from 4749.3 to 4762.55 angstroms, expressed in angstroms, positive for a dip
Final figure 0.8 angstroms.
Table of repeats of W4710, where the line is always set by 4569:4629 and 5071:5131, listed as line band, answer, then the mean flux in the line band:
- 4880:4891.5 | 1.20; 16.3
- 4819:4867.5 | 4.24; 17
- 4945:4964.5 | 1.96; 15.8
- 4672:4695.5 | 0.95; 19.4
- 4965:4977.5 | 0.73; 16.4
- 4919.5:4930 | 1.01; 16.1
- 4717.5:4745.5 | 1.60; 18.6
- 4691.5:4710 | 0.58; 19.4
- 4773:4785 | 0.40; 18.6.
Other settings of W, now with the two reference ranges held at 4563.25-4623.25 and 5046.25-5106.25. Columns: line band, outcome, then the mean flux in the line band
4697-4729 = 1.2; 19.1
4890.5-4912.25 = 2.2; 16.1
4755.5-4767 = 0.9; 17.9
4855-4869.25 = 1.3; 16.7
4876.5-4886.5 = 1.1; 16.2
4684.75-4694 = 0.5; 19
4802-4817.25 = 0.9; 17.7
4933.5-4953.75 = 1.4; 16.3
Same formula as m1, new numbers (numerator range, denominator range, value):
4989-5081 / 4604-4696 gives 0.93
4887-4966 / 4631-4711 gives 0.91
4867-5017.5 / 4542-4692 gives 0.89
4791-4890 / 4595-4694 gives 0.91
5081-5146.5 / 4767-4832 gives 1.05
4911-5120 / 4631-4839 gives 0.97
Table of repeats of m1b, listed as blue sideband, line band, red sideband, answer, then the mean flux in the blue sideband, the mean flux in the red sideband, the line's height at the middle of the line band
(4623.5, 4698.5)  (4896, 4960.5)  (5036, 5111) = 4.6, 19.9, 16.1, 17.4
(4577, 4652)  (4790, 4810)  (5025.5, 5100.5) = 1.9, 20.9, 16.2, 18.9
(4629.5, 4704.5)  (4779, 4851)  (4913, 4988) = 2.4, 19.9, 16.1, 18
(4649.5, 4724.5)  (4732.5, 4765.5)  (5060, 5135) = 1.7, 19.6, 16.2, 19.1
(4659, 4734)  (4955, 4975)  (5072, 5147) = 1.5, 19.4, 16.3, 17.4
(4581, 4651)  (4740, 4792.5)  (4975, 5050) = 2.0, 20.9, 15.9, 19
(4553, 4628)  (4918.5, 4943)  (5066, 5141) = 2.0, 21.1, 16.2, 17.9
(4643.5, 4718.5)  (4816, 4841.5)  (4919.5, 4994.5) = 1.0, 19.6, 16.1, 17.7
